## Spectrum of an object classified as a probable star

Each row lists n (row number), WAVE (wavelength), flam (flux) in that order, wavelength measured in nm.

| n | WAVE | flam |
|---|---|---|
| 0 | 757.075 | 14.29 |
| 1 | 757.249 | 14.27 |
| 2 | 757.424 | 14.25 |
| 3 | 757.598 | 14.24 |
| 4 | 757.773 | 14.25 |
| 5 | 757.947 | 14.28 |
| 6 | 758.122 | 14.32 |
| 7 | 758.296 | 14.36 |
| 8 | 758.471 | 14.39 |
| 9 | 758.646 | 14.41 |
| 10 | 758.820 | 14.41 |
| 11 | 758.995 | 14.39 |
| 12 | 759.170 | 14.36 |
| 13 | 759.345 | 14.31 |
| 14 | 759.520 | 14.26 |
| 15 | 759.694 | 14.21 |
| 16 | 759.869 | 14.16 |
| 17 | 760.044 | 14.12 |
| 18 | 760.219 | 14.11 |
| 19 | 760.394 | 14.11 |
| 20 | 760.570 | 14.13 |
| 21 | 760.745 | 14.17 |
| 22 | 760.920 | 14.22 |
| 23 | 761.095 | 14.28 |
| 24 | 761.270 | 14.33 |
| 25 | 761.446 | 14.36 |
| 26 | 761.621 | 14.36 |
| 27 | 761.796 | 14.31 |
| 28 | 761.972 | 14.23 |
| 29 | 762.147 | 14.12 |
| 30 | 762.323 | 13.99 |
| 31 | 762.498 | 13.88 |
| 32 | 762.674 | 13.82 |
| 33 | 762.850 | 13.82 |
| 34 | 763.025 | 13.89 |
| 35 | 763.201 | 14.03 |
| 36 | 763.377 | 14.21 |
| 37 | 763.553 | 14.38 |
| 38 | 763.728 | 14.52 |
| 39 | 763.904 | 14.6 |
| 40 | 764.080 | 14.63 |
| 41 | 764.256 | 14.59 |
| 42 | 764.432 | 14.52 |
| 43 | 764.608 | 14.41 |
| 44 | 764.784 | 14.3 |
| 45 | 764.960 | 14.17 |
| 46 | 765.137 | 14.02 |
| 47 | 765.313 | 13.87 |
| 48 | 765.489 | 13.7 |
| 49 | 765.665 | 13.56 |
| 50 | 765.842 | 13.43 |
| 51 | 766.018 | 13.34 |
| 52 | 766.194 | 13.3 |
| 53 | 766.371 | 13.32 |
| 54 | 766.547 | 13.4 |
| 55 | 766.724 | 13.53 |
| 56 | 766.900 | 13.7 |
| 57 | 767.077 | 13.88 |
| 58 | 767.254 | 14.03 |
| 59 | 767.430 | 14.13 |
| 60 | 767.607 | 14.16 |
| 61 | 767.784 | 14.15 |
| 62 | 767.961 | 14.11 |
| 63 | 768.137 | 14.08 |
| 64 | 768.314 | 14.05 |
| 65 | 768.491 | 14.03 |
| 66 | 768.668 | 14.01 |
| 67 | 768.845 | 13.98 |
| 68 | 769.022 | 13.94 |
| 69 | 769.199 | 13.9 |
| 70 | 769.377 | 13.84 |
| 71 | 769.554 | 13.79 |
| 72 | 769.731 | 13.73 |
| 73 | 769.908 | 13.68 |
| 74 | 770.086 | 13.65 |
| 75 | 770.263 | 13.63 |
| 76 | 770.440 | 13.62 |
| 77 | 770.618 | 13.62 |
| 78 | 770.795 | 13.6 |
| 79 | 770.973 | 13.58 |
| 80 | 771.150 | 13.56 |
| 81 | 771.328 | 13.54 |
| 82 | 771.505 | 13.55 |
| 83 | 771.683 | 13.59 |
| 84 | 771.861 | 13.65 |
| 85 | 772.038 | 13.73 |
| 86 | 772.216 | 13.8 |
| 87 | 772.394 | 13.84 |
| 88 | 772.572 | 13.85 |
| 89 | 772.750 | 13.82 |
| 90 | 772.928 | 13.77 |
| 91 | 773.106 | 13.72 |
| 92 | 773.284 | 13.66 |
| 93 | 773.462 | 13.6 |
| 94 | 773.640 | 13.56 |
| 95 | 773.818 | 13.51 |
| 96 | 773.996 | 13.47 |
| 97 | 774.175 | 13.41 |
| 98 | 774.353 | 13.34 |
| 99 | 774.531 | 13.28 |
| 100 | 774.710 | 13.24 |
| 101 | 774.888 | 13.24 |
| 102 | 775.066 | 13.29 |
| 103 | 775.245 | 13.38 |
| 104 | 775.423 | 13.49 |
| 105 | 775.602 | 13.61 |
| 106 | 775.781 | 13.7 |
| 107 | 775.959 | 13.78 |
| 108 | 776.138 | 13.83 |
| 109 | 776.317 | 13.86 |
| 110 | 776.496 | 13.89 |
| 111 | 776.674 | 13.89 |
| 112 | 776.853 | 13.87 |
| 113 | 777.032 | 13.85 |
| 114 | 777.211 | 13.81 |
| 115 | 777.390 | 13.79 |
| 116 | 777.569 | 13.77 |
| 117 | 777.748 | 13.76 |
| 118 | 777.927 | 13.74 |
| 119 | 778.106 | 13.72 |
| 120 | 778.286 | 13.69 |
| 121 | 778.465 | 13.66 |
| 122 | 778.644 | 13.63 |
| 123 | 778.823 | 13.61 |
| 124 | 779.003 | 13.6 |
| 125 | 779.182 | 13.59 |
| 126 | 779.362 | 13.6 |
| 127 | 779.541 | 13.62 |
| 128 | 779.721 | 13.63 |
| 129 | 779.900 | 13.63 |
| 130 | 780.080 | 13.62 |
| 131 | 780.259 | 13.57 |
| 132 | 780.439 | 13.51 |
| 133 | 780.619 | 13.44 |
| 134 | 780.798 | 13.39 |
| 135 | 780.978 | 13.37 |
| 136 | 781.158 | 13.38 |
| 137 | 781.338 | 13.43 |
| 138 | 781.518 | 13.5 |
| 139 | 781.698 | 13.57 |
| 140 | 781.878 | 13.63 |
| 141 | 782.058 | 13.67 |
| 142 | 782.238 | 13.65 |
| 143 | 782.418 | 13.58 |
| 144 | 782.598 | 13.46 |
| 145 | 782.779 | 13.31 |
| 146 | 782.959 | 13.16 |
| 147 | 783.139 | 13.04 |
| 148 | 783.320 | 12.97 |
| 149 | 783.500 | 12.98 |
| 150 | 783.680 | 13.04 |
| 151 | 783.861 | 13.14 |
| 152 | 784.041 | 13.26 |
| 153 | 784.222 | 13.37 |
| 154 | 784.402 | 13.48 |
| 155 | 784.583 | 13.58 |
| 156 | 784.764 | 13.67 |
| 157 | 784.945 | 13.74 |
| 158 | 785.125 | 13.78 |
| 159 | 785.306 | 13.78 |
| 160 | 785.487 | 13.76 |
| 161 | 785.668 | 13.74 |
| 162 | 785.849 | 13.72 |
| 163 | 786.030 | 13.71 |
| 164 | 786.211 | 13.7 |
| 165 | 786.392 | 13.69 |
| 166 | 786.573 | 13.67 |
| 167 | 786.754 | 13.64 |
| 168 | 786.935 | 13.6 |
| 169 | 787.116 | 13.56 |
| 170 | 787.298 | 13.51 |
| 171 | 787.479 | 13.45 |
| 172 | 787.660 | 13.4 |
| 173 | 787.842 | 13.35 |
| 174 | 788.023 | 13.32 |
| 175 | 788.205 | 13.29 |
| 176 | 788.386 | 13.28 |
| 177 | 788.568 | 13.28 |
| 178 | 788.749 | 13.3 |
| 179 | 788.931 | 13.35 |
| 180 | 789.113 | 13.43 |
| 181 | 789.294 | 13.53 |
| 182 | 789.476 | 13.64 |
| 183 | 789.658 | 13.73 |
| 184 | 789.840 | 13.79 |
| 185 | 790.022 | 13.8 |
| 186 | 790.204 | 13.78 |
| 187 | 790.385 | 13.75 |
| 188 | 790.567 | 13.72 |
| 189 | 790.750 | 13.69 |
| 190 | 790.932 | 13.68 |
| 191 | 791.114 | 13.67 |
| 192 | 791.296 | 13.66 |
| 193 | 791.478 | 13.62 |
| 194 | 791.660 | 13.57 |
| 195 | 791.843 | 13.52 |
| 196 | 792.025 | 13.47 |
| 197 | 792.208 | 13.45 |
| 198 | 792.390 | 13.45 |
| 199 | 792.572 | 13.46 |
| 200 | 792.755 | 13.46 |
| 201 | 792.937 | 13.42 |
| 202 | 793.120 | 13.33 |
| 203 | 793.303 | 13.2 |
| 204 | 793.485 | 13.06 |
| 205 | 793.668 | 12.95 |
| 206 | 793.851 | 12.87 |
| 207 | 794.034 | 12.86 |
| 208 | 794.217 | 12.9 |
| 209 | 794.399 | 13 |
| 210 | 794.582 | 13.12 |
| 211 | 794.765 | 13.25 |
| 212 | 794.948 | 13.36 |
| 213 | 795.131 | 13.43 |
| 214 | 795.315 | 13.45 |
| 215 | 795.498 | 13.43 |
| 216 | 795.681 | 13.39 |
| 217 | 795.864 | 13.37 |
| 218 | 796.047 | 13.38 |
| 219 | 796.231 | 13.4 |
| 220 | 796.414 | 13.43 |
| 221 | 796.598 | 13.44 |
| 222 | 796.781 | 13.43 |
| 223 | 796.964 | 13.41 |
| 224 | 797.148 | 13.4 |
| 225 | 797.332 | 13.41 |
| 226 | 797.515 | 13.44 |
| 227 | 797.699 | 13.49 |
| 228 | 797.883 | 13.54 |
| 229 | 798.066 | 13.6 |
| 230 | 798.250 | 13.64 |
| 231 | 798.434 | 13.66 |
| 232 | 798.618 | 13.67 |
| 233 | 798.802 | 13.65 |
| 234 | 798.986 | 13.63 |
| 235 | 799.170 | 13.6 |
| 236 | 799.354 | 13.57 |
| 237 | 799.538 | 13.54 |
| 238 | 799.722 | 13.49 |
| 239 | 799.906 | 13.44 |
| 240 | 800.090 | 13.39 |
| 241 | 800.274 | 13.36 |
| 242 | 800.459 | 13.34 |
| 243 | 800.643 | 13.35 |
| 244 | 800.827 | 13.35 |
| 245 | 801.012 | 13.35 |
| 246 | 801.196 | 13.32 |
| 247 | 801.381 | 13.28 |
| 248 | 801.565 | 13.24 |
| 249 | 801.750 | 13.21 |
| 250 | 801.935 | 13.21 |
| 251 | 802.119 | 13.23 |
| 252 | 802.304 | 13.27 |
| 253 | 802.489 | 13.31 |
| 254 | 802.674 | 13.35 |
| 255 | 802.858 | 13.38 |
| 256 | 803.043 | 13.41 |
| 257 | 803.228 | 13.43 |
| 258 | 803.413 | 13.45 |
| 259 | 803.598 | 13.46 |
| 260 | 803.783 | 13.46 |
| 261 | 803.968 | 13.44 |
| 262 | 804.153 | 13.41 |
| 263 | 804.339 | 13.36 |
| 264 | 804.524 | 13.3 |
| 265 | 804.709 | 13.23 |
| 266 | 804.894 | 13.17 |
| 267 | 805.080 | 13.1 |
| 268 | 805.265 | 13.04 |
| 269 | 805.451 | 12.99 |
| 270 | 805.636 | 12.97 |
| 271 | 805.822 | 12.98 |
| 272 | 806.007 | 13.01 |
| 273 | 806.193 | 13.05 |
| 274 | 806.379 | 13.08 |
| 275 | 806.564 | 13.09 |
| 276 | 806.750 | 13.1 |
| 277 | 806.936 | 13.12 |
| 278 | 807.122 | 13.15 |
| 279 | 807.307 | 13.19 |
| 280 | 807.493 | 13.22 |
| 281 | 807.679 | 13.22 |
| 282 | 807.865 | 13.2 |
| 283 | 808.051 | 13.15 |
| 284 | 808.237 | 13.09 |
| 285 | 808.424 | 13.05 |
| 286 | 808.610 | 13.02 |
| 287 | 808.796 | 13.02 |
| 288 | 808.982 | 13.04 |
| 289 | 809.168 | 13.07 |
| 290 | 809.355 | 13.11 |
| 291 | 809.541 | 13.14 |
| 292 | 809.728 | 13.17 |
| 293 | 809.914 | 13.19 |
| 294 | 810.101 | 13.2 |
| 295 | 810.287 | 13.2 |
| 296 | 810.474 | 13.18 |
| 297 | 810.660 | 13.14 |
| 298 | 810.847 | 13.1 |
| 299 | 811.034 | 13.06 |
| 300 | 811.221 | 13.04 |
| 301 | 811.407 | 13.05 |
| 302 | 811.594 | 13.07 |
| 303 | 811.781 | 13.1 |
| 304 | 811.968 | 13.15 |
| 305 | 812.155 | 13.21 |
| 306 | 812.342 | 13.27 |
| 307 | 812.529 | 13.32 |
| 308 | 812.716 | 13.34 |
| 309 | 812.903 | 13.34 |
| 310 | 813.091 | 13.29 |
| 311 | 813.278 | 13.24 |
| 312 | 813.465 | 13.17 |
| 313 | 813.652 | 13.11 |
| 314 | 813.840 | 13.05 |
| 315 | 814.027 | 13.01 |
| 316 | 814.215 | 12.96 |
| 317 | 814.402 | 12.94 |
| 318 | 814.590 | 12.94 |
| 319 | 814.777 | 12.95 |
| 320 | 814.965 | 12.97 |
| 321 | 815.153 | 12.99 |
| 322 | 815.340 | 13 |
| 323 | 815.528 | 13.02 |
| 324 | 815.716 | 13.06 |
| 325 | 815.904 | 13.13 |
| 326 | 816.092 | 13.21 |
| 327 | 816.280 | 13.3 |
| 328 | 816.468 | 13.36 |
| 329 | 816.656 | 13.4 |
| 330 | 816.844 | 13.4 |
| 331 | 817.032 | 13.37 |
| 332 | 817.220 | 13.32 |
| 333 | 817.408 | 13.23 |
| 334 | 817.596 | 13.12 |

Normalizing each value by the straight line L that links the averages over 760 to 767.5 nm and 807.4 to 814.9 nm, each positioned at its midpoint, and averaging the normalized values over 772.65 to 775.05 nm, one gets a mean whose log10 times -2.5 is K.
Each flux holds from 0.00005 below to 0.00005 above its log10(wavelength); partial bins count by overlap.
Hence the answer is 0.03 mag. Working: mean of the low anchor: 14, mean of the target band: 13.5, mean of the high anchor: 13.1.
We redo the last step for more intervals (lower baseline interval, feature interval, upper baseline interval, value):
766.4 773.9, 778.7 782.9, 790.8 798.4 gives 0.01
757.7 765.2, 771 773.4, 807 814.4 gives 0.02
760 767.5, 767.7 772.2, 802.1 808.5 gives 0.01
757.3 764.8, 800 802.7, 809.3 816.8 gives 0.01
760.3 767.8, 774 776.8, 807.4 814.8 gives 0.02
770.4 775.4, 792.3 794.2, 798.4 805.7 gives 0.02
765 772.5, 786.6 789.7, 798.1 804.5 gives 0.01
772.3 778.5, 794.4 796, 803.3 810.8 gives 0.00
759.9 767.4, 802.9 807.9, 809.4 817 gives 0.01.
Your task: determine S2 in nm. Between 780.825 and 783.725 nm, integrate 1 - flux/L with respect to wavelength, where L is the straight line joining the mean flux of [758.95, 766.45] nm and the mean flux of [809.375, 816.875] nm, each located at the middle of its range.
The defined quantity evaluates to 0.08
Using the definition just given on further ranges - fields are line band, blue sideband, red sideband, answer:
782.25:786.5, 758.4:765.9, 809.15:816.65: 0.08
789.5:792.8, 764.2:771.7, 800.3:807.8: -0.04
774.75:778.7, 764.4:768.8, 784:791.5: 0.01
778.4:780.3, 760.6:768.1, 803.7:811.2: 0.02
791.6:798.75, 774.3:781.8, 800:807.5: 0.00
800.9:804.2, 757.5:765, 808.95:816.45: 0.00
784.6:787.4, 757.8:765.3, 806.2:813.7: 0.00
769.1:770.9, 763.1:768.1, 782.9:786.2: 0.02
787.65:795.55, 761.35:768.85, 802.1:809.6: 0.04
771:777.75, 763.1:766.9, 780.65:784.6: 0.01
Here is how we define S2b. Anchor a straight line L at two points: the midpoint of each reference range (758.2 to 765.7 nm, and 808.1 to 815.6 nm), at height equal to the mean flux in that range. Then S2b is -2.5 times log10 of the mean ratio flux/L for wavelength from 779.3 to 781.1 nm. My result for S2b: 0.022 mag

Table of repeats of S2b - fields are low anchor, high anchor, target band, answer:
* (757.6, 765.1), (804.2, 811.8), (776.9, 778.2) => 0.01 mag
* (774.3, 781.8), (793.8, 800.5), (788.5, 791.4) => -0.01 mag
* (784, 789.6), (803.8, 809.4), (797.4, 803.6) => -0.01 mag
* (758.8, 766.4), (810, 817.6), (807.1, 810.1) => 0.01 mag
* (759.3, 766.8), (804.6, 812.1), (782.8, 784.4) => 0.04 mag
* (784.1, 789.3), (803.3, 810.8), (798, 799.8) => -0.02 mag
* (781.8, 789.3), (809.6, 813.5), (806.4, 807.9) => 0.01 mag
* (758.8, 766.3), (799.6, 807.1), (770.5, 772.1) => 0.03 mag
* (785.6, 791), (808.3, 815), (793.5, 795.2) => 0.03 mag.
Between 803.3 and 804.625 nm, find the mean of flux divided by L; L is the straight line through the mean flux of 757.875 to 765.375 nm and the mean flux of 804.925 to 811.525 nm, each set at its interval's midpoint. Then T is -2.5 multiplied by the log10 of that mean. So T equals -0.017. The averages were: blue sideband 14.2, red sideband 13.1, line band 13.4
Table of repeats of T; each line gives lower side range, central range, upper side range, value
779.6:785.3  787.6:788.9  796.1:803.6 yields 0.01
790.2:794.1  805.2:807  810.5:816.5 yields 0.02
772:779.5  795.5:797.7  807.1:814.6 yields -0.01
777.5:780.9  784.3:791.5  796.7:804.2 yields 0.00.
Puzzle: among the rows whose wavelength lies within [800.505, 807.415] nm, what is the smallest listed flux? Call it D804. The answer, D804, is 12.97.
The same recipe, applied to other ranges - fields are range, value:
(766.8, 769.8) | 13.7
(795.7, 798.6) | 13.37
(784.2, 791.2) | 13.28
